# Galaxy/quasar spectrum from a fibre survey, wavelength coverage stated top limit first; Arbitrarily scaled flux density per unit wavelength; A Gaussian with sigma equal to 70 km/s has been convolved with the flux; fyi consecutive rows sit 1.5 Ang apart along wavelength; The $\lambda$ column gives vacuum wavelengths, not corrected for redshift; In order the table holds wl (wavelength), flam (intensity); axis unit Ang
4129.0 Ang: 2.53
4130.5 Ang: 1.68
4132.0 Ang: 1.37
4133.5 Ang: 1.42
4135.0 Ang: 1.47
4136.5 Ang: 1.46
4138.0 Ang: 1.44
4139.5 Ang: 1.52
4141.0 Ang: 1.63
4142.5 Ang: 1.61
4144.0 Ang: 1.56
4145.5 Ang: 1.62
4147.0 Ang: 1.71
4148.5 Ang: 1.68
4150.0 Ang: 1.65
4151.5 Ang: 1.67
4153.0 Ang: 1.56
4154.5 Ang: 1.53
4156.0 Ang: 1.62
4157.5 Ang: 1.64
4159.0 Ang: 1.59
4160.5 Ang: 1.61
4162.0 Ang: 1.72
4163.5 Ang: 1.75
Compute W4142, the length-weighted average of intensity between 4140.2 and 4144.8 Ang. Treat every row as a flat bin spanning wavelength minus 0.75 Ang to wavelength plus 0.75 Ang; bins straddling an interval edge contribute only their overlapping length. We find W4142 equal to 1.6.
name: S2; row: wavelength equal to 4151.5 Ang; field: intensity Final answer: 1.67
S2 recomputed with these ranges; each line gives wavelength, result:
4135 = 1.47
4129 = 2.53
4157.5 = 1.64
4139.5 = 1.52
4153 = 1.56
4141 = 1.63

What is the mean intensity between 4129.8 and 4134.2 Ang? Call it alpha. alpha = 1.49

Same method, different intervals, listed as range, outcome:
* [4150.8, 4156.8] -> 1.59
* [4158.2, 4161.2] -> 1.6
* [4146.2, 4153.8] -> 1.65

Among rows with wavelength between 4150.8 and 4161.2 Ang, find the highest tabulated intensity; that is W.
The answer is 1.67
